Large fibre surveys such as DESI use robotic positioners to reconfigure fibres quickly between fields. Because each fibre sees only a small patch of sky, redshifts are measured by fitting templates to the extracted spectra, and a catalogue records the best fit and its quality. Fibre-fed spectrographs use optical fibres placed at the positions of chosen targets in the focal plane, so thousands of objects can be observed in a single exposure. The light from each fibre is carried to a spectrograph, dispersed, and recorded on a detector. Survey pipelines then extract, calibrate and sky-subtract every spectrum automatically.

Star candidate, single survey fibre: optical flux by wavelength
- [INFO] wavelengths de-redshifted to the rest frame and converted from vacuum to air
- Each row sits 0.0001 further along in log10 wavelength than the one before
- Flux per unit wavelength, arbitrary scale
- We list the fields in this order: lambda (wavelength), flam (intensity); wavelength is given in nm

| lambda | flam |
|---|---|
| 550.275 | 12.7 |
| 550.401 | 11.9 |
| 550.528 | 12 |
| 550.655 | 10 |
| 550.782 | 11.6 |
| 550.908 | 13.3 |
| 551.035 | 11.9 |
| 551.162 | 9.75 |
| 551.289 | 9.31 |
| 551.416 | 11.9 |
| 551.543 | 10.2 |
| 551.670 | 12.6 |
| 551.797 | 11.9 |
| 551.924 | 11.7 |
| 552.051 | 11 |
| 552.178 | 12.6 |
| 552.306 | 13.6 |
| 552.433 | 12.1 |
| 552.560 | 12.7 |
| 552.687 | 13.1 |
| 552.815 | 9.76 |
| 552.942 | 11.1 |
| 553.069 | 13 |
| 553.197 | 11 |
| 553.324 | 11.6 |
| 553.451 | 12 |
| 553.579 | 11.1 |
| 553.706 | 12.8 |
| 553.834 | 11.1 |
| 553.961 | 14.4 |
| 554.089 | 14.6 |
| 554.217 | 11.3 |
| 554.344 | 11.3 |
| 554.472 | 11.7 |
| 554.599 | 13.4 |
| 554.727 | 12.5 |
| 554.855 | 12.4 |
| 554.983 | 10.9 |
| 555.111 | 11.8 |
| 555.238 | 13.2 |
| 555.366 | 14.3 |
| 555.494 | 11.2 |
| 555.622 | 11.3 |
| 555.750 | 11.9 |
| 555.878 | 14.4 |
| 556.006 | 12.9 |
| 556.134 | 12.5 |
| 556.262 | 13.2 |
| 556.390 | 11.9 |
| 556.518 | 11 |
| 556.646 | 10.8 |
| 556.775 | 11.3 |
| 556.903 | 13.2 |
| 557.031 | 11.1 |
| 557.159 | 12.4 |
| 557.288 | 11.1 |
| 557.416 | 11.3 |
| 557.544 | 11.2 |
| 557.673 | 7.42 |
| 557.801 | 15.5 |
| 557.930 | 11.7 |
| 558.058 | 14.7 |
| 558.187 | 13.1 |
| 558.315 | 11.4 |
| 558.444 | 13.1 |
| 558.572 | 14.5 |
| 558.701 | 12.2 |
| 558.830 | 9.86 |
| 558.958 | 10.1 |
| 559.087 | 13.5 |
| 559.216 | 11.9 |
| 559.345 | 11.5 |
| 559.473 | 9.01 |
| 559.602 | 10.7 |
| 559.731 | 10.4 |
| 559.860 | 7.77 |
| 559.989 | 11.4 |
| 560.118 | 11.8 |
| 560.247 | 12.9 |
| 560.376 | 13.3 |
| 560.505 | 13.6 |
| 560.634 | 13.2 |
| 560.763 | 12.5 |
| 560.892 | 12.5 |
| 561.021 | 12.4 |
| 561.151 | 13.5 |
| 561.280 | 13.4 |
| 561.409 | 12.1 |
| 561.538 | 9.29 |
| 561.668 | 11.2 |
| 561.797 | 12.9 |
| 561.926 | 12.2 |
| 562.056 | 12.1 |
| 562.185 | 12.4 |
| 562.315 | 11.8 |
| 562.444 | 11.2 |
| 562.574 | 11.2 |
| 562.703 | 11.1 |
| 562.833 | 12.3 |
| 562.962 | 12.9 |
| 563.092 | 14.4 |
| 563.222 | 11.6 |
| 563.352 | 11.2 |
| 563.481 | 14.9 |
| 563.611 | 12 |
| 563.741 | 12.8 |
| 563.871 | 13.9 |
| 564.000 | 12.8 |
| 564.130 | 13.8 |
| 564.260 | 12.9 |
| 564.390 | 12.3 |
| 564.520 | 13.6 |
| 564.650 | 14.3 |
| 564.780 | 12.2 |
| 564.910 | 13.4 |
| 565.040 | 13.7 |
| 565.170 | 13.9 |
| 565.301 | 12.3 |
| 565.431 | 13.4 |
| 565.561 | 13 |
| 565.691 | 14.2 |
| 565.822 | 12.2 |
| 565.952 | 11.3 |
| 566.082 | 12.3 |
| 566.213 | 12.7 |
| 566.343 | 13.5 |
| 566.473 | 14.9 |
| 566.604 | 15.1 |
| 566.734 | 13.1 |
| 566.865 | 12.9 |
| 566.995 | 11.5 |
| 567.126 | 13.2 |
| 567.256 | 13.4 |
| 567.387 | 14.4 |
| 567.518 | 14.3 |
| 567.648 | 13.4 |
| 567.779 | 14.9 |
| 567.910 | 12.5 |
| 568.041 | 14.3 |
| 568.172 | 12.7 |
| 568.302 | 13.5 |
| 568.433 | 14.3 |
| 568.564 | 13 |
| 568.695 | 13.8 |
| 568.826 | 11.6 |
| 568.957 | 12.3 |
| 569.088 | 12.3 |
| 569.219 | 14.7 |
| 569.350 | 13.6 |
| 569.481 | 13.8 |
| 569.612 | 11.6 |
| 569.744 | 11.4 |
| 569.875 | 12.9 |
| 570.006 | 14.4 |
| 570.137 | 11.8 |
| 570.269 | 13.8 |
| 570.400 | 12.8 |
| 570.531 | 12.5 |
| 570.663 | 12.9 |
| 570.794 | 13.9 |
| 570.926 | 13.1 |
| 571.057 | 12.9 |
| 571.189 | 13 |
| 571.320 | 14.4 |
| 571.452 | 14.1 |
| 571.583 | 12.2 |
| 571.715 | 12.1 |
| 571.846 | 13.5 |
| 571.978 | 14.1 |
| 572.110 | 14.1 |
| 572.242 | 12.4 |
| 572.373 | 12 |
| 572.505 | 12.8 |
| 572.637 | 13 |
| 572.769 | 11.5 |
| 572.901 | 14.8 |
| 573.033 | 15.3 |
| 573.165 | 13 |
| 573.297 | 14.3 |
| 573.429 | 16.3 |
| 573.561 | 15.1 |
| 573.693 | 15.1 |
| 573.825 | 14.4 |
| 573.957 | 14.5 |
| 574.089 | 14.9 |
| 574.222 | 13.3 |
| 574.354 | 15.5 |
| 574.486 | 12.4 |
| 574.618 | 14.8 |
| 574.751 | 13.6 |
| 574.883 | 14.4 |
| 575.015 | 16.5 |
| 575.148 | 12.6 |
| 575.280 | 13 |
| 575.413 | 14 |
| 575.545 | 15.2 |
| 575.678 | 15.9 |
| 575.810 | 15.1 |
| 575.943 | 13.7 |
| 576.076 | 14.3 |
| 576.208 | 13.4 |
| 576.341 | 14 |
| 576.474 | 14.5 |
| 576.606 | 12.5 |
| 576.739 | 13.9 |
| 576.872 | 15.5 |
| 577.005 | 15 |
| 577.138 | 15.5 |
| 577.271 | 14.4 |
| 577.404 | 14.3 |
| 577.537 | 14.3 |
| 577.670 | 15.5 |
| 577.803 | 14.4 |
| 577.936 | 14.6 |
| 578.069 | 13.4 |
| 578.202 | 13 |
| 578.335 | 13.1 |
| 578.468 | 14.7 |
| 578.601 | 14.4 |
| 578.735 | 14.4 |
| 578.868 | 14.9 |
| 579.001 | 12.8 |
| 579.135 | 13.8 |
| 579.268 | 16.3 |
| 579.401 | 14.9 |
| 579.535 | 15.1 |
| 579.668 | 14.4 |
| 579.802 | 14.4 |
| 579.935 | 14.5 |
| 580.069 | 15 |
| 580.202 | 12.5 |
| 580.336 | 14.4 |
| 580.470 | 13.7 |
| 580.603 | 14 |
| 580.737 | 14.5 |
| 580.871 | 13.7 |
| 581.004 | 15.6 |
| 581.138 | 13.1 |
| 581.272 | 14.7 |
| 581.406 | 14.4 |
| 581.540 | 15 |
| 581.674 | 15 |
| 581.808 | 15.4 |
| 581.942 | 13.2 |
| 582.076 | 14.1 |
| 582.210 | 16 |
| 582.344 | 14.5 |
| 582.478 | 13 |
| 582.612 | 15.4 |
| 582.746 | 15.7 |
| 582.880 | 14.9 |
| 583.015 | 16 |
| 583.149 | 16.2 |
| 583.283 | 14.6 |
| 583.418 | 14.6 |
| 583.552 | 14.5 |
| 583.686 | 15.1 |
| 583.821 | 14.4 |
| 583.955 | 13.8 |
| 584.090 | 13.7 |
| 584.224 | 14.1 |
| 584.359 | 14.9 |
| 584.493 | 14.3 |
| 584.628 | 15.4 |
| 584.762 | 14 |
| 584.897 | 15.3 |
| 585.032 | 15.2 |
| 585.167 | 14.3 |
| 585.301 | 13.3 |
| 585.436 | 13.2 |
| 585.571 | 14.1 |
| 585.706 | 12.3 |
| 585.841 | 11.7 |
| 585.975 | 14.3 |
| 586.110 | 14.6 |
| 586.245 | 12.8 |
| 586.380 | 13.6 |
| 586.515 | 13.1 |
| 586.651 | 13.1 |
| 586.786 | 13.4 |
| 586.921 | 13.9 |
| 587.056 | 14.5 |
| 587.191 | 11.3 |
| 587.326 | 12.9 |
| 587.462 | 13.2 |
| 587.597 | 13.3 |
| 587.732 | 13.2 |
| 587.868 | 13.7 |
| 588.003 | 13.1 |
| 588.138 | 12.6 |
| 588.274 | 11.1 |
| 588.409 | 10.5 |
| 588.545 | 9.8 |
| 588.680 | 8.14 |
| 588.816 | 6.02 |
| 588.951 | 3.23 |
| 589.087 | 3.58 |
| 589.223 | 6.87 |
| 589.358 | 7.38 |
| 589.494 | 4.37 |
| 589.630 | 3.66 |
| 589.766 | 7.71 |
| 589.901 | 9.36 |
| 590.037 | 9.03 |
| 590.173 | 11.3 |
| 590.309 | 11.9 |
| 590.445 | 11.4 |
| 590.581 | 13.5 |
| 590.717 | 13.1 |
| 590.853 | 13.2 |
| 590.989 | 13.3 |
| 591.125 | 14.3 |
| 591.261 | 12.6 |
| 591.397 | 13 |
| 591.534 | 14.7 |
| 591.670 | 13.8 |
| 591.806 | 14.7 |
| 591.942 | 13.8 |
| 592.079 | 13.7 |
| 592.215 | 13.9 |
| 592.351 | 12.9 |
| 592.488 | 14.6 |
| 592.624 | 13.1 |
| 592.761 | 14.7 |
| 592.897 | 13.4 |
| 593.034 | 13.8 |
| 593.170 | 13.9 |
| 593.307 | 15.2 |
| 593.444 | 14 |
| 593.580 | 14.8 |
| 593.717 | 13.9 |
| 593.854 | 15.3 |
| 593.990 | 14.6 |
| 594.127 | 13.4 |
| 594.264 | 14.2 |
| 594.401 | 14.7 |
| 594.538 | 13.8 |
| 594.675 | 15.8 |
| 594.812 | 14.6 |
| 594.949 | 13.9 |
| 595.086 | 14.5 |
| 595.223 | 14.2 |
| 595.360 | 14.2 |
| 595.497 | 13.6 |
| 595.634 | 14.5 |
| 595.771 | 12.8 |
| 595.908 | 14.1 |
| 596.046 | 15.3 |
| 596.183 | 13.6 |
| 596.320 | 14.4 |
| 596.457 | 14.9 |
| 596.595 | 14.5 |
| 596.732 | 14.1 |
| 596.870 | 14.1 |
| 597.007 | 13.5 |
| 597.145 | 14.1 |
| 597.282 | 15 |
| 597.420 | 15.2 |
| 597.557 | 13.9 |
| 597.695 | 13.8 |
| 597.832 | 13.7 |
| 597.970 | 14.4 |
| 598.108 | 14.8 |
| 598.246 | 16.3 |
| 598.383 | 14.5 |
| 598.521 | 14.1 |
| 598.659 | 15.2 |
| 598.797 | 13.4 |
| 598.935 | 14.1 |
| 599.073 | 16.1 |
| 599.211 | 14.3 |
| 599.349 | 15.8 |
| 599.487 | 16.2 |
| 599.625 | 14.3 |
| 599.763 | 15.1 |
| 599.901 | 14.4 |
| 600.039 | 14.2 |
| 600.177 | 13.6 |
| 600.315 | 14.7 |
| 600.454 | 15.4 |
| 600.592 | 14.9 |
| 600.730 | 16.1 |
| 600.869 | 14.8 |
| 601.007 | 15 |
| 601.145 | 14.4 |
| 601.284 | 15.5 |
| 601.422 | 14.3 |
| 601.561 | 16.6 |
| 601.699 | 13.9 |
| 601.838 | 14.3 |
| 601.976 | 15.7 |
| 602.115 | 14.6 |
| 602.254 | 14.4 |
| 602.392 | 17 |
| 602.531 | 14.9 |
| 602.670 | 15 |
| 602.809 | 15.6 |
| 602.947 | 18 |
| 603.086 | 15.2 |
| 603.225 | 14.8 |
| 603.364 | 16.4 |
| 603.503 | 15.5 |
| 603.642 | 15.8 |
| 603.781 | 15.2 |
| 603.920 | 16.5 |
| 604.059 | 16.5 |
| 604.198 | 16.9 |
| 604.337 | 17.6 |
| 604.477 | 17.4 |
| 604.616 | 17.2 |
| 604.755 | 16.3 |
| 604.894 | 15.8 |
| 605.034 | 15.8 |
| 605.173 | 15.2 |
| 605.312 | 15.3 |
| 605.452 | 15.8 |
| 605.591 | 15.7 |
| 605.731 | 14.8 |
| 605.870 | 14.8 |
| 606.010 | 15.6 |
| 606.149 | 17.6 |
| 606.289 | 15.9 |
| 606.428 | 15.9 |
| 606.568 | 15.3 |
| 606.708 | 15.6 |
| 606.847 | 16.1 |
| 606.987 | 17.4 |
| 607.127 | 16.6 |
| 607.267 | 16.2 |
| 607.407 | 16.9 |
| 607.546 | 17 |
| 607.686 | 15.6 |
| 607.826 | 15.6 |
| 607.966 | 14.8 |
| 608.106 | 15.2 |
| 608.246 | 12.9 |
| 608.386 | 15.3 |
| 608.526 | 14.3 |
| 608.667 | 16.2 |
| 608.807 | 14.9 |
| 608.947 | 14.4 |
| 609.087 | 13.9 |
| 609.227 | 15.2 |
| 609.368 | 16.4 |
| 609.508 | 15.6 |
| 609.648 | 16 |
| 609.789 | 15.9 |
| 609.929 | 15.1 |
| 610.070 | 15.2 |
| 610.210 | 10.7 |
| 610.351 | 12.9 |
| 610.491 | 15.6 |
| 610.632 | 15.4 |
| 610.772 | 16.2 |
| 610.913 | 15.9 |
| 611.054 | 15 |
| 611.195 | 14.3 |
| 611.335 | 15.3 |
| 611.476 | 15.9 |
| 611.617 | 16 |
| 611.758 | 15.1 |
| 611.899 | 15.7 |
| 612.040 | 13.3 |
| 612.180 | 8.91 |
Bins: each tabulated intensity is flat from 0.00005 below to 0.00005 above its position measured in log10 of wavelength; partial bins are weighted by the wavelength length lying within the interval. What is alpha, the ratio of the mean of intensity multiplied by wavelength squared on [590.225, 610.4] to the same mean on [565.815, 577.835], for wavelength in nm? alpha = 1.20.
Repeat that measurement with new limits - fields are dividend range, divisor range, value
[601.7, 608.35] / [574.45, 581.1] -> 1.21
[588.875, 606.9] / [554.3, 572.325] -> 1.27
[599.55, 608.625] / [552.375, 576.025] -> 1.39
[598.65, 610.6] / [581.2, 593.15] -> 1.27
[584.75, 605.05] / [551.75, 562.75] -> 1.31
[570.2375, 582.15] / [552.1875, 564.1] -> 1.24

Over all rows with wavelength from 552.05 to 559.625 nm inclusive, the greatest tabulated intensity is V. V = 15.5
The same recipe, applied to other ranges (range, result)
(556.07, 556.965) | 13.2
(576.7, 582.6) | 16.3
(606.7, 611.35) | 17.4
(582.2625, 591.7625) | 16.2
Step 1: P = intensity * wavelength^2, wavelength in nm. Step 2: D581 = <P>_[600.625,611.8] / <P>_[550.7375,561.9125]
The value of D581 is 1.54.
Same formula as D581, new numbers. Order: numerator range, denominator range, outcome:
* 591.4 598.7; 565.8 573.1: 1.18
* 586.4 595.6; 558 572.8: 1.06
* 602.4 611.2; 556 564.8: 1.51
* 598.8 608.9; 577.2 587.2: 1.17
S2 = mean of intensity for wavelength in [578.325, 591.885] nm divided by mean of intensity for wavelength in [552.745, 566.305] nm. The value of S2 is 1.07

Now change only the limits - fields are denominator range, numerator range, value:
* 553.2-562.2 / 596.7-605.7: 1.26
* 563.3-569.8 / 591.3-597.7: 1.07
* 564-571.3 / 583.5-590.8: 0.90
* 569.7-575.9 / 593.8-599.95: 1.05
